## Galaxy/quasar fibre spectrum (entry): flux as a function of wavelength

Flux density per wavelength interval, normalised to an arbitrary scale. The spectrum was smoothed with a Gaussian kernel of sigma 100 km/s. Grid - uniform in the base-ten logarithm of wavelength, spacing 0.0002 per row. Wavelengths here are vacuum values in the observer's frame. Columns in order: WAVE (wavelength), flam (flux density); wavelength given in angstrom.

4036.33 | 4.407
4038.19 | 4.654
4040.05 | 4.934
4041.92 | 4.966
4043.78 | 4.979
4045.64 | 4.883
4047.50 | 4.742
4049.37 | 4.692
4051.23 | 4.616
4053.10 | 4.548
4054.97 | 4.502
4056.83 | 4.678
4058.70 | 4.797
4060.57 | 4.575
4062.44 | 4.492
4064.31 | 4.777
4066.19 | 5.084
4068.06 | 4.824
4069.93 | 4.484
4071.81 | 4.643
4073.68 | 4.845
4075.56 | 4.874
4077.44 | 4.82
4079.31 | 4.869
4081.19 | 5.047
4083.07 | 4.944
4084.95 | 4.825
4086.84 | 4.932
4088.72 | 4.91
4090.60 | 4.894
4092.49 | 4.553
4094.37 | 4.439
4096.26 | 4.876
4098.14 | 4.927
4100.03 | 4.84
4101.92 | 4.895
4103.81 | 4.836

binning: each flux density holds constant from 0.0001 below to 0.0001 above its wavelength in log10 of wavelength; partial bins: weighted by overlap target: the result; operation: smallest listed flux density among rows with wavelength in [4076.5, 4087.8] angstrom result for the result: 4.82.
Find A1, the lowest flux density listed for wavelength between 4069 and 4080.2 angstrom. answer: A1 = 4.484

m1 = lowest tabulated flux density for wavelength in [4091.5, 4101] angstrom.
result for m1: 4.439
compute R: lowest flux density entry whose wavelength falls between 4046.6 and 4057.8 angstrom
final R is 4.502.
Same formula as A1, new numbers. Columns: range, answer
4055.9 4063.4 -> 4.492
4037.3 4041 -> 4.654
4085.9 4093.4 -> 4.553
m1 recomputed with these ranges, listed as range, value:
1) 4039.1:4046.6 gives 4.883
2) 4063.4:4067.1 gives 4.777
